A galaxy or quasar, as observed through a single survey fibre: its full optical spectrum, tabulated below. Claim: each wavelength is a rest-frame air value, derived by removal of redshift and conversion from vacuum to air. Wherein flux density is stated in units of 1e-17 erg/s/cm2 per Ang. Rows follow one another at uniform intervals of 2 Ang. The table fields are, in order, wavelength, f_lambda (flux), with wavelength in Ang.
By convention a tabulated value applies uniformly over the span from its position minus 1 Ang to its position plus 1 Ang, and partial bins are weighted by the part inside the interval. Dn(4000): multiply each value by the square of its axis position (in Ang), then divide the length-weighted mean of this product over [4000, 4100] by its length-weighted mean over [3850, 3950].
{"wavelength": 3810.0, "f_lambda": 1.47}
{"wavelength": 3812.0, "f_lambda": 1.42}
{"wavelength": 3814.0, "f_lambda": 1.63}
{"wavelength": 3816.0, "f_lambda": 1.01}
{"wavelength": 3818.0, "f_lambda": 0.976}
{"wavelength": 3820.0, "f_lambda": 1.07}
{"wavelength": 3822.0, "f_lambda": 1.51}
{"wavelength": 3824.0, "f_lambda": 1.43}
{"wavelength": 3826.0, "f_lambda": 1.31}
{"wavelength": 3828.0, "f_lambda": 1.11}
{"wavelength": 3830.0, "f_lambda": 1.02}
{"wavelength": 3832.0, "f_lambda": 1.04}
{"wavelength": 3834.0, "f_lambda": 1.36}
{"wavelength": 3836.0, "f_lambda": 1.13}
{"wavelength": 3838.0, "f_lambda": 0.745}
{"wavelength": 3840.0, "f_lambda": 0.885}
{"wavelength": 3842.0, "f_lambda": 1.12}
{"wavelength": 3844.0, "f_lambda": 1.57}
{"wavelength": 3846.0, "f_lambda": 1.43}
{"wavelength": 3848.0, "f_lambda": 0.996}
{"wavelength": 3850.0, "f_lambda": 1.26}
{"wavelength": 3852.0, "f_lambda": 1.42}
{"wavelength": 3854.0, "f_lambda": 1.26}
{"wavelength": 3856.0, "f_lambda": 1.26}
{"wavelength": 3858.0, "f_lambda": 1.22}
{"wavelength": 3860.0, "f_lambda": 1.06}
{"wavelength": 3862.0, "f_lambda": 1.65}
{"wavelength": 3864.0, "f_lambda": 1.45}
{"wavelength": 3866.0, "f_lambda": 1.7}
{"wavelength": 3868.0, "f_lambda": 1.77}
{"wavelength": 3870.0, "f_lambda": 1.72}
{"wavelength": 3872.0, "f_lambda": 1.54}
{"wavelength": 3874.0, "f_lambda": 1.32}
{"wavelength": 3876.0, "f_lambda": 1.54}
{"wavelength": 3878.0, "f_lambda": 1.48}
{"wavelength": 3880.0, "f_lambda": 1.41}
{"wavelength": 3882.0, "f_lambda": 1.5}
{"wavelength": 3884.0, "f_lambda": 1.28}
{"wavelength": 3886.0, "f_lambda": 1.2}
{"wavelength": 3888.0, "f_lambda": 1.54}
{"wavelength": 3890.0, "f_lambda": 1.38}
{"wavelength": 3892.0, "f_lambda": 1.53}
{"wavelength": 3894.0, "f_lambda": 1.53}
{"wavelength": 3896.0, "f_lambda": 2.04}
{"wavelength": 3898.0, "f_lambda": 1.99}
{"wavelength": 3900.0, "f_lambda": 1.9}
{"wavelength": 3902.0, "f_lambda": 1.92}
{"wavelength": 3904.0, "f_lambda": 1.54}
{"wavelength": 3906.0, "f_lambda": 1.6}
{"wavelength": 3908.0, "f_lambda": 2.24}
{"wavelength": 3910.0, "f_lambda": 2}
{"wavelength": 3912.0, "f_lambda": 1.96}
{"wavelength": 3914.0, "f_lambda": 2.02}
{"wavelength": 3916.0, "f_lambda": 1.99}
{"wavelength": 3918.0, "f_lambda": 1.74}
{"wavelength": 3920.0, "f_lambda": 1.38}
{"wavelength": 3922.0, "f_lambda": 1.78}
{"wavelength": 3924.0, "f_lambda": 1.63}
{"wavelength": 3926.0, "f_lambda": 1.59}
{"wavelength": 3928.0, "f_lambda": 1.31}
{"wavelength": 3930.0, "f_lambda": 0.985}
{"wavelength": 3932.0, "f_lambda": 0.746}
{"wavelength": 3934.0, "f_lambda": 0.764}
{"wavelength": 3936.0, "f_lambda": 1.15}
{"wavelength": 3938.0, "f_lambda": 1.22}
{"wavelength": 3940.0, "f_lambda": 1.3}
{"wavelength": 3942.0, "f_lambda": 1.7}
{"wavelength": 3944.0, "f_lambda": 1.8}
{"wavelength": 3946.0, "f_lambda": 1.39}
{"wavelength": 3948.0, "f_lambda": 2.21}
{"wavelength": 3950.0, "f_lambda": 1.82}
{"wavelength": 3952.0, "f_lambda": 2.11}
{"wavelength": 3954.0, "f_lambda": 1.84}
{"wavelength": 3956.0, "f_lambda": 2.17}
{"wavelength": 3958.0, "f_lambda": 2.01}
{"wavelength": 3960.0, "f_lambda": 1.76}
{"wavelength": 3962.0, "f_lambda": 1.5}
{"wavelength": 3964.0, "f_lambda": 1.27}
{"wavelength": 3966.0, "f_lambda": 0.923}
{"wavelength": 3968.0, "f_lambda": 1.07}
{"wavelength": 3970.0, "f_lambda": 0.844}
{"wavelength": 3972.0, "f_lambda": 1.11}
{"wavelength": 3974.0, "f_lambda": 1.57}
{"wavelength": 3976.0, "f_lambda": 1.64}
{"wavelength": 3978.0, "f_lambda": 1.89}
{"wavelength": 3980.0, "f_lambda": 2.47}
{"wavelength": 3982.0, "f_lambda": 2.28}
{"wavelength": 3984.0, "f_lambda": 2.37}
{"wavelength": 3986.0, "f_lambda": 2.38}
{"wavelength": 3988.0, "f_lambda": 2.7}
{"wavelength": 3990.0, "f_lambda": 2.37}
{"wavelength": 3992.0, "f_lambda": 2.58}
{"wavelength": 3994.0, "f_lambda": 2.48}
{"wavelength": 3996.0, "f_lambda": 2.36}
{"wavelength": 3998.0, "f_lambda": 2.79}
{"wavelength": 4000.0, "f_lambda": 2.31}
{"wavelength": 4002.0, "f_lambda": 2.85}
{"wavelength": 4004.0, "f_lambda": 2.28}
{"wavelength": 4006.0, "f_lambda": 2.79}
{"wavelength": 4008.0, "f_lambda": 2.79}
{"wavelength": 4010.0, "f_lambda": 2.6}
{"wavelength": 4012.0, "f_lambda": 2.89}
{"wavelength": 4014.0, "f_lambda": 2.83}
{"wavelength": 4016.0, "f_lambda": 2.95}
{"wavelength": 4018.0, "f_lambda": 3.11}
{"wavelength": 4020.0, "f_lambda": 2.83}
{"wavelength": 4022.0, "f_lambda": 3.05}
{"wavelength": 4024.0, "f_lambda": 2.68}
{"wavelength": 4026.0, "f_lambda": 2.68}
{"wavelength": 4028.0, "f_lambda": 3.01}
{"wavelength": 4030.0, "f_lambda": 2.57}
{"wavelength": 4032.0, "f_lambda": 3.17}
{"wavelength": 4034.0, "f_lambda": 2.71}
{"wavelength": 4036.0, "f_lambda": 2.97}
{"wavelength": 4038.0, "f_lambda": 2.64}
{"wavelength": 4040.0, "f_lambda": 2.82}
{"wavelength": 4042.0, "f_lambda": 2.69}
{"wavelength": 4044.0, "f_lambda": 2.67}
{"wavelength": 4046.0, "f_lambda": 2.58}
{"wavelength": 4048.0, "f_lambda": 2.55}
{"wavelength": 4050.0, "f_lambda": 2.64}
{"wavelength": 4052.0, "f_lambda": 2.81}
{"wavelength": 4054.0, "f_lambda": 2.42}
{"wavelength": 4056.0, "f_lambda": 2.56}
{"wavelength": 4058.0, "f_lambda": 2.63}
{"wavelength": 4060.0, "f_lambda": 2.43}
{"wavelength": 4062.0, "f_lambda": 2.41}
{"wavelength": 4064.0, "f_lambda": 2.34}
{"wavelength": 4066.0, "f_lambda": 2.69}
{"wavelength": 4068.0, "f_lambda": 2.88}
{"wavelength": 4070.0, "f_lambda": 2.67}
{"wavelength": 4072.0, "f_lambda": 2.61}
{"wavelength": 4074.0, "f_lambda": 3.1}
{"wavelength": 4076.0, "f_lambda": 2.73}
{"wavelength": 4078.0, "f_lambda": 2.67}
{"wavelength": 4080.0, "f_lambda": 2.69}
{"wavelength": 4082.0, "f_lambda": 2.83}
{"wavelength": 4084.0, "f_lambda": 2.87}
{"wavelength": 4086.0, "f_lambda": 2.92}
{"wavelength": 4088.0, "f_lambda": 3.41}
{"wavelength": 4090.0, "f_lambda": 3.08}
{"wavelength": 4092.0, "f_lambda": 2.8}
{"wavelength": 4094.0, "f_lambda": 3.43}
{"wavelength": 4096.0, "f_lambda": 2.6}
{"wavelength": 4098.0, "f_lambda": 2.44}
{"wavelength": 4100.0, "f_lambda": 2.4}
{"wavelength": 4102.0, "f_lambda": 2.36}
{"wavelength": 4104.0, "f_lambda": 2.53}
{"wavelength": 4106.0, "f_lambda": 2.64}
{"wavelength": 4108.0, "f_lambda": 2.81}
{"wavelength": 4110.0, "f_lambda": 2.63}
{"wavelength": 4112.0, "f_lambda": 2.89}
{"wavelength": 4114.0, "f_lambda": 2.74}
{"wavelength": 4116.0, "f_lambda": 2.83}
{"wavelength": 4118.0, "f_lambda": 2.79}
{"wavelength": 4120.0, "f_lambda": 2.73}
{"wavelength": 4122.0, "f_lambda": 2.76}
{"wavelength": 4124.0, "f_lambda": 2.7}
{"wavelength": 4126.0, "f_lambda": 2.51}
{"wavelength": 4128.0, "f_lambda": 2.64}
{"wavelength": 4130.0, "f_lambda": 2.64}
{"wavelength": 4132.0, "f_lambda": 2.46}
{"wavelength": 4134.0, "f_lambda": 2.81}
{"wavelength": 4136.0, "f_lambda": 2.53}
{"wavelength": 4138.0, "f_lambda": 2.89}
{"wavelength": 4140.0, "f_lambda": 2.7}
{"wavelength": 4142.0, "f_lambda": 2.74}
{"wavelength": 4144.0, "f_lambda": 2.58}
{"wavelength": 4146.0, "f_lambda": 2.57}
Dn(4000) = 1.9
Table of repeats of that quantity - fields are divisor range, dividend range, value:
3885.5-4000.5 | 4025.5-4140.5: 1.66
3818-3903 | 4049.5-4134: 2.19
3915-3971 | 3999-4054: 1.91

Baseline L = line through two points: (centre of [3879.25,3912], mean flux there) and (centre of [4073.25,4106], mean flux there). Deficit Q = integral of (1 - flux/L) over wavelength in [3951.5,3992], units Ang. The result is 5.6 Ang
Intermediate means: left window 1.67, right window 2.8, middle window 1.83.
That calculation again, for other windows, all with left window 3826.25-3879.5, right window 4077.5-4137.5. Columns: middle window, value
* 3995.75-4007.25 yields -2.3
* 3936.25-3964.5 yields 2.2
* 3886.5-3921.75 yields -3.9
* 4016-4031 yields -3.9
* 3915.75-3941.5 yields 5.8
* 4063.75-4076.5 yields -1.0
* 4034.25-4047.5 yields -2.0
